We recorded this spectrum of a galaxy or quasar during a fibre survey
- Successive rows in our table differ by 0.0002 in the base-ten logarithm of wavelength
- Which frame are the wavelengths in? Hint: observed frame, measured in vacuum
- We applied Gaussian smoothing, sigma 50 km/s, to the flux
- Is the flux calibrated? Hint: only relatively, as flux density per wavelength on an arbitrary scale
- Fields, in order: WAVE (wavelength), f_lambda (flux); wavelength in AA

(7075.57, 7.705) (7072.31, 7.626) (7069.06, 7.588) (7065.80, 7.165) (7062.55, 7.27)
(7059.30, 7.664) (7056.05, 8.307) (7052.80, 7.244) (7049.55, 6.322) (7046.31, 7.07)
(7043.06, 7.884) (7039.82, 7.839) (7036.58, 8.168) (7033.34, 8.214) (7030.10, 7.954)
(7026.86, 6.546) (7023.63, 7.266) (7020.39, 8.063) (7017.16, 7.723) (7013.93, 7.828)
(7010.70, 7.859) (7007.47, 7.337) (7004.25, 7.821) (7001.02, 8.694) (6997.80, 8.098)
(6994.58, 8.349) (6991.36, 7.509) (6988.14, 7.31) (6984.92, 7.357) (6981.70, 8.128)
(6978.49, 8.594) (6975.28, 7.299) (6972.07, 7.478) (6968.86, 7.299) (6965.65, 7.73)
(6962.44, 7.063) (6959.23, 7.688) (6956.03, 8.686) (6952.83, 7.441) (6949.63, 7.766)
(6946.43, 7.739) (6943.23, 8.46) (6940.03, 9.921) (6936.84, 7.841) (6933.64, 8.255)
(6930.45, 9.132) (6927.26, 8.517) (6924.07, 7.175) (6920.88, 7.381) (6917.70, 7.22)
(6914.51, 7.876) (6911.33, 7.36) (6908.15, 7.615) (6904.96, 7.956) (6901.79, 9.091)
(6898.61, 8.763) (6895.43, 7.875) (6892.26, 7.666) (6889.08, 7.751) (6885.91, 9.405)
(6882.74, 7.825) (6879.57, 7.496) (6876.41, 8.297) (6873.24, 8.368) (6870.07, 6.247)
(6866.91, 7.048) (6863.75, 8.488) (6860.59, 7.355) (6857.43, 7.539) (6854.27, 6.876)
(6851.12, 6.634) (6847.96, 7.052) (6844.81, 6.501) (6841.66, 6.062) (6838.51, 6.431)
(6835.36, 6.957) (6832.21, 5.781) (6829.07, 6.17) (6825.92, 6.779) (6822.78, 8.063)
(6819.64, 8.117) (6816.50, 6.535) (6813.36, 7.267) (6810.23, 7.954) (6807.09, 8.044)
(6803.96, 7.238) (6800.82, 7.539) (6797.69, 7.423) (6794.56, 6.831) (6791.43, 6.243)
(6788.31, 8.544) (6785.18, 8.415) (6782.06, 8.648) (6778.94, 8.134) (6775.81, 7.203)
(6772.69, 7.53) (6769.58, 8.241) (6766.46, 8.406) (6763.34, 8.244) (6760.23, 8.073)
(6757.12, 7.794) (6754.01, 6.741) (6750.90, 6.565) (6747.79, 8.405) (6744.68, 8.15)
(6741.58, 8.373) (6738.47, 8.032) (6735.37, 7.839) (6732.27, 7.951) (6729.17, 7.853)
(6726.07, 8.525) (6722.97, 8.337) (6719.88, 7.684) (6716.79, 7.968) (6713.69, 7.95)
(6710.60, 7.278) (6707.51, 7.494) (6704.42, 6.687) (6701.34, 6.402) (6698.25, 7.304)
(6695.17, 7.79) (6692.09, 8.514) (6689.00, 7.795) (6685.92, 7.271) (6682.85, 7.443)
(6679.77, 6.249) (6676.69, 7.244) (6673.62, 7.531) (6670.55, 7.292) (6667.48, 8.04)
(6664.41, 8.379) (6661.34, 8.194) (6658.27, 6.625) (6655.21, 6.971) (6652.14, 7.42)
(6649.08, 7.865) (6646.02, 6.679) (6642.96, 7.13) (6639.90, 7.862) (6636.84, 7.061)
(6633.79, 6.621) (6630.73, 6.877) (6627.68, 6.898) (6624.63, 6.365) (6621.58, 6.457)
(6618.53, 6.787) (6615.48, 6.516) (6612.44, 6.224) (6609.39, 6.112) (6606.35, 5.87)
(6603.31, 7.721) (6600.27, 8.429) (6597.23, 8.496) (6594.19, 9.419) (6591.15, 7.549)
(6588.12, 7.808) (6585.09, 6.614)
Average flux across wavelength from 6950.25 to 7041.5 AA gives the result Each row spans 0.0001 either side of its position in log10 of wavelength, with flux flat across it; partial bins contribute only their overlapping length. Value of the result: 7.76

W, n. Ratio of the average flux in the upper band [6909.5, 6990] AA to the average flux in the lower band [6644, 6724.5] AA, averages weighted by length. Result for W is 1.1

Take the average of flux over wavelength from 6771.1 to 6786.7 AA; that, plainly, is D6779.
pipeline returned 7.99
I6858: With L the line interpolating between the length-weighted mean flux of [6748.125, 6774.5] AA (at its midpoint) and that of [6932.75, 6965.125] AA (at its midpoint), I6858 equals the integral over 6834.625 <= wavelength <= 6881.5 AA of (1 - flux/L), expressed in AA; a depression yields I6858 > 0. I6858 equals 4.4 AA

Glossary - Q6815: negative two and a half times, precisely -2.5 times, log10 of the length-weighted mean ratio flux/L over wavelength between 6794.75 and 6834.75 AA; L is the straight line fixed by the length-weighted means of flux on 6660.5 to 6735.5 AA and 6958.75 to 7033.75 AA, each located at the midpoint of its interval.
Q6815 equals 0.06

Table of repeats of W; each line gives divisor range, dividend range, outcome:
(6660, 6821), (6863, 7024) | 1.03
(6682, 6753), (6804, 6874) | 0.92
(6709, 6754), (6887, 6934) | 1.01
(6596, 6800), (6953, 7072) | 1.03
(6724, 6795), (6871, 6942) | 1.03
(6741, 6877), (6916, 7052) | 1.05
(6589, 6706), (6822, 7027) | 1.06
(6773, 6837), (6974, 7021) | 1.06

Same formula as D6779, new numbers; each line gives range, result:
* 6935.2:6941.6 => 8.87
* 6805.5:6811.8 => 8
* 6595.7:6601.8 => 8.46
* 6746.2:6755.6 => 7.24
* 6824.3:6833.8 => 6.25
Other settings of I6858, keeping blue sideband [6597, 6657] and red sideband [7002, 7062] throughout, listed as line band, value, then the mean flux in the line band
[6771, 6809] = -2.17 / 7.65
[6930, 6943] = -2.18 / 8.72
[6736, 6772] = -3.59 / 7.9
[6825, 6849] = 2.85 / 6.45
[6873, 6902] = -3.19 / 8.21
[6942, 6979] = -1.13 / 7.74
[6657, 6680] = -1.54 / 7.52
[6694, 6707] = 0.07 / 7.06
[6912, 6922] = -0.06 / 7.49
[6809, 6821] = -0.27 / 7.45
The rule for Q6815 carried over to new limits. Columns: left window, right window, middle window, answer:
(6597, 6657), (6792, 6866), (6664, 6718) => -0.07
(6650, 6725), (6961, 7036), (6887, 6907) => -0.07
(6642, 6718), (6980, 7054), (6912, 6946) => -0.07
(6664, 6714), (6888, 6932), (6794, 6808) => 0.04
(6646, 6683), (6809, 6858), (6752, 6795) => -0.11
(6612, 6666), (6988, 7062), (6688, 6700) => -0.10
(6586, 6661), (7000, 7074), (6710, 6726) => -0.10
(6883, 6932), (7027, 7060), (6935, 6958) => -0.04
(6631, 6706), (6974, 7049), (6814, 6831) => 0.06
